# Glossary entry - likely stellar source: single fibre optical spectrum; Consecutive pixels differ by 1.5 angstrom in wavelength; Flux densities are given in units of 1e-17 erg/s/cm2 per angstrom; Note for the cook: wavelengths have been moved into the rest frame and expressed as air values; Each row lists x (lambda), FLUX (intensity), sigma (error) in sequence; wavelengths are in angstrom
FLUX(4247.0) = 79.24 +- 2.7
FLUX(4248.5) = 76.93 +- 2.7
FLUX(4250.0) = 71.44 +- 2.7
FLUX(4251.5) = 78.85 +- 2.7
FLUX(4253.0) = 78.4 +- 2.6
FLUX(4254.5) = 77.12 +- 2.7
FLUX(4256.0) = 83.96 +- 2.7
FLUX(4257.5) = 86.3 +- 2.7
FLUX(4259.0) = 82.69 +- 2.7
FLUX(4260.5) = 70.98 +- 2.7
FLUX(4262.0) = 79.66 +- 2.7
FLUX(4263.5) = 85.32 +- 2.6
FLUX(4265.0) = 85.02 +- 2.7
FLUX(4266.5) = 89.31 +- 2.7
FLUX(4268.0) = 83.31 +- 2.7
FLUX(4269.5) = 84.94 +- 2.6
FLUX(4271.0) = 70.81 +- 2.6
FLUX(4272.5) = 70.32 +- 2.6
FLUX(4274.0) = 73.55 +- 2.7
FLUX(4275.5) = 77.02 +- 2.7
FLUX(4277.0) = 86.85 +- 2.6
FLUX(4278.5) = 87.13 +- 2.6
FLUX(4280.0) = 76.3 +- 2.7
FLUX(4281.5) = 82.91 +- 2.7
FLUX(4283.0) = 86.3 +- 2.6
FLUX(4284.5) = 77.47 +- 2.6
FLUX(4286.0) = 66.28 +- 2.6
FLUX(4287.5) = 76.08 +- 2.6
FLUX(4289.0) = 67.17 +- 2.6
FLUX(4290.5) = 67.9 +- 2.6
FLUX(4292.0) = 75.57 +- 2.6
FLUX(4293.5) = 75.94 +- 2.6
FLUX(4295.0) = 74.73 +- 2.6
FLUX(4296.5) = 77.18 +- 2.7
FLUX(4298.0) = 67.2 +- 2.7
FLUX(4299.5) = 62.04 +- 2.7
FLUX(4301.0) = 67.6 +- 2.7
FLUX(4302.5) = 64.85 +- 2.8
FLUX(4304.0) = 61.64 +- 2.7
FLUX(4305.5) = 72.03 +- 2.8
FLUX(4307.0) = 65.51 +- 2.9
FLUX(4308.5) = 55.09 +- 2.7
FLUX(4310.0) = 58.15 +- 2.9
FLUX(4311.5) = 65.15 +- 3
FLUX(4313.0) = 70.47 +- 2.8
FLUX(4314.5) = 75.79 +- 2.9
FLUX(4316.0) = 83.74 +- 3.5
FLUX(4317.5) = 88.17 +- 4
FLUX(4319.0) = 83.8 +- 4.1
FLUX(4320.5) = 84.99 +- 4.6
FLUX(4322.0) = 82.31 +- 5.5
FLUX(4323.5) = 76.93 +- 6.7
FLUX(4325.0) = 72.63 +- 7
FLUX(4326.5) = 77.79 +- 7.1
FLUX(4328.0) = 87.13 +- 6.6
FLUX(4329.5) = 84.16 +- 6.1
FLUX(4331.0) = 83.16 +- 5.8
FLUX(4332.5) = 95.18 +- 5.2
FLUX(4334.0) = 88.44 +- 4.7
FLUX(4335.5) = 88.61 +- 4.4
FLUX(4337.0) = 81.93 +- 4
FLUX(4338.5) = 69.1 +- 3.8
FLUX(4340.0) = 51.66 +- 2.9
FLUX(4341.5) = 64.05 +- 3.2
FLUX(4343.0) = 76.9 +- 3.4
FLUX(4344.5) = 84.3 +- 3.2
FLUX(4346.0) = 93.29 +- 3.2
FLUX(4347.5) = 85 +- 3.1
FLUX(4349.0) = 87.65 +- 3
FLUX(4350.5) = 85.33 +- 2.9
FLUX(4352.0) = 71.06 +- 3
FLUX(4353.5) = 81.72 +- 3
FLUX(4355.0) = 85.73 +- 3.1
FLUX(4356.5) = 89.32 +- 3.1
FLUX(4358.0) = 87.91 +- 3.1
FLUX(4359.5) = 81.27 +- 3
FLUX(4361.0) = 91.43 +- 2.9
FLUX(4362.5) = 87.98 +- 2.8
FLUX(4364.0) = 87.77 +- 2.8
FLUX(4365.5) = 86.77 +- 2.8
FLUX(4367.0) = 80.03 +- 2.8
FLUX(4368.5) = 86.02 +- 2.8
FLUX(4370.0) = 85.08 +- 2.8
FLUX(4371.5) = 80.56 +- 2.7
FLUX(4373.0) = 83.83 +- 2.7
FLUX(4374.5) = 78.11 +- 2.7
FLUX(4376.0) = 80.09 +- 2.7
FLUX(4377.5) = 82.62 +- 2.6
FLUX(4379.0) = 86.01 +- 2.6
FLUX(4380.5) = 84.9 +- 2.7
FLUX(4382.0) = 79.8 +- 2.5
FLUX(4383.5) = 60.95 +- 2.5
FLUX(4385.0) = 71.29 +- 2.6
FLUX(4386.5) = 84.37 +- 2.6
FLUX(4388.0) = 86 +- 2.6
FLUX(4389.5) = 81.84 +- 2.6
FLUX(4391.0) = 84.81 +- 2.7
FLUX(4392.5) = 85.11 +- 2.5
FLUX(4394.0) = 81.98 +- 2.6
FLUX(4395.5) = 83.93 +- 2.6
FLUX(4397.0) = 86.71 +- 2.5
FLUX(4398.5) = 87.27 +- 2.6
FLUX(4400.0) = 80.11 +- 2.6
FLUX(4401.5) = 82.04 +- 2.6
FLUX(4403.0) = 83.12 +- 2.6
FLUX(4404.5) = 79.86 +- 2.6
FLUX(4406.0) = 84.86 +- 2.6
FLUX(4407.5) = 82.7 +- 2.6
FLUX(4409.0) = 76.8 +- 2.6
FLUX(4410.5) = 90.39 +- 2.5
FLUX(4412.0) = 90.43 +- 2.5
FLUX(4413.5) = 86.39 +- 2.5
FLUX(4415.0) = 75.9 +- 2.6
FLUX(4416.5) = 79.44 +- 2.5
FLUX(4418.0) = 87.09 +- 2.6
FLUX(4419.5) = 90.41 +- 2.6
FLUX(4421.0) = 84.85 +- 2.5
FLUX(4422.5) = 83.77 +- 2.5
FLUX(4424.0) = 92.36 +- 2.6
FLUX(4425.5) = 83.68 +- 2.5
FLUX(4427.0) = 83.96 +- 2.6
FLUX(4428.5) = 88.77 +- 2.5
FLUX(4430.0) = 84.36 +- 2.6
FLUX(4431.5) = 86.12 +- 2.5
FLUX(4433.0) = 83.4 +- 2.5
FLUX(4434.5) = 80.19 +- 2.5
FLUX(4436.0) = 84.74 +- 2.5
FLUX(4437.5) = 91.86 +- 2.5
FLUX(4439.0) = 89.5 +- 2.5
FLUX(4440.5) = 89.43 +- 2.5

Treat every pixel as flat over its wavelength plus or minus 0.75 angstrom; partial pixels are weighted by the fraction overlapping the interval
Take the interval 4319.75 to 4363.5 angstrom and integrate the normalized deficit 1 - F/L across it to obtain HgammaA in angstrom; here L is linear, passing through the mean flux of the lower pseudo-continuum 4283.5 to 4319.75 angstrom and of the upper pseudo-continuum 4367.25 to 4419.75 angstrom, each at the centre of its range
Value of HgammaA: -3.5 angstrom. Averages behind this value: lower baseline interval 70.9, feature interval 82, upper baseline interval 82.5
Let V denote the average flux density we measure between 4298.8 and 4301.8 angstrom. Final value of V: 64.9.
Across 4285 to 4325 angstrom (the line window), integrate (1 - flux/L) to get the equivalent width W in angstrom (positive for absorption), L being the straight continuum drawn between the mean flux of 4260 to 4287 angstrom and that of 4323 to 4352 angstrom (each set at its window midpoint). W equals 4.1 angstrom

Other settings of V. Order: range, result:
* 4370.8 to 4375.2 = 80.9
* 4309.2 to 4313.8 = 64.6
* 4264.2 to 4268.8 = 85.9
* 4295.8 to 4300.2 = 68.8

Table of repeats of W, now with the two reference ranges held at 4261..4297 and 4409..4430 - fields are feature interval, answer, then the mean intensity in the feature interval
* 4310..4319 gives 0.5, 75.7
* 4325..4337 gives -0.6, 85.2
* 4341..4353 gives 0.1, 81.3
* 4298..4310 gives 2.3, 63.9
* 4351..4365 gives -0.4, 85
